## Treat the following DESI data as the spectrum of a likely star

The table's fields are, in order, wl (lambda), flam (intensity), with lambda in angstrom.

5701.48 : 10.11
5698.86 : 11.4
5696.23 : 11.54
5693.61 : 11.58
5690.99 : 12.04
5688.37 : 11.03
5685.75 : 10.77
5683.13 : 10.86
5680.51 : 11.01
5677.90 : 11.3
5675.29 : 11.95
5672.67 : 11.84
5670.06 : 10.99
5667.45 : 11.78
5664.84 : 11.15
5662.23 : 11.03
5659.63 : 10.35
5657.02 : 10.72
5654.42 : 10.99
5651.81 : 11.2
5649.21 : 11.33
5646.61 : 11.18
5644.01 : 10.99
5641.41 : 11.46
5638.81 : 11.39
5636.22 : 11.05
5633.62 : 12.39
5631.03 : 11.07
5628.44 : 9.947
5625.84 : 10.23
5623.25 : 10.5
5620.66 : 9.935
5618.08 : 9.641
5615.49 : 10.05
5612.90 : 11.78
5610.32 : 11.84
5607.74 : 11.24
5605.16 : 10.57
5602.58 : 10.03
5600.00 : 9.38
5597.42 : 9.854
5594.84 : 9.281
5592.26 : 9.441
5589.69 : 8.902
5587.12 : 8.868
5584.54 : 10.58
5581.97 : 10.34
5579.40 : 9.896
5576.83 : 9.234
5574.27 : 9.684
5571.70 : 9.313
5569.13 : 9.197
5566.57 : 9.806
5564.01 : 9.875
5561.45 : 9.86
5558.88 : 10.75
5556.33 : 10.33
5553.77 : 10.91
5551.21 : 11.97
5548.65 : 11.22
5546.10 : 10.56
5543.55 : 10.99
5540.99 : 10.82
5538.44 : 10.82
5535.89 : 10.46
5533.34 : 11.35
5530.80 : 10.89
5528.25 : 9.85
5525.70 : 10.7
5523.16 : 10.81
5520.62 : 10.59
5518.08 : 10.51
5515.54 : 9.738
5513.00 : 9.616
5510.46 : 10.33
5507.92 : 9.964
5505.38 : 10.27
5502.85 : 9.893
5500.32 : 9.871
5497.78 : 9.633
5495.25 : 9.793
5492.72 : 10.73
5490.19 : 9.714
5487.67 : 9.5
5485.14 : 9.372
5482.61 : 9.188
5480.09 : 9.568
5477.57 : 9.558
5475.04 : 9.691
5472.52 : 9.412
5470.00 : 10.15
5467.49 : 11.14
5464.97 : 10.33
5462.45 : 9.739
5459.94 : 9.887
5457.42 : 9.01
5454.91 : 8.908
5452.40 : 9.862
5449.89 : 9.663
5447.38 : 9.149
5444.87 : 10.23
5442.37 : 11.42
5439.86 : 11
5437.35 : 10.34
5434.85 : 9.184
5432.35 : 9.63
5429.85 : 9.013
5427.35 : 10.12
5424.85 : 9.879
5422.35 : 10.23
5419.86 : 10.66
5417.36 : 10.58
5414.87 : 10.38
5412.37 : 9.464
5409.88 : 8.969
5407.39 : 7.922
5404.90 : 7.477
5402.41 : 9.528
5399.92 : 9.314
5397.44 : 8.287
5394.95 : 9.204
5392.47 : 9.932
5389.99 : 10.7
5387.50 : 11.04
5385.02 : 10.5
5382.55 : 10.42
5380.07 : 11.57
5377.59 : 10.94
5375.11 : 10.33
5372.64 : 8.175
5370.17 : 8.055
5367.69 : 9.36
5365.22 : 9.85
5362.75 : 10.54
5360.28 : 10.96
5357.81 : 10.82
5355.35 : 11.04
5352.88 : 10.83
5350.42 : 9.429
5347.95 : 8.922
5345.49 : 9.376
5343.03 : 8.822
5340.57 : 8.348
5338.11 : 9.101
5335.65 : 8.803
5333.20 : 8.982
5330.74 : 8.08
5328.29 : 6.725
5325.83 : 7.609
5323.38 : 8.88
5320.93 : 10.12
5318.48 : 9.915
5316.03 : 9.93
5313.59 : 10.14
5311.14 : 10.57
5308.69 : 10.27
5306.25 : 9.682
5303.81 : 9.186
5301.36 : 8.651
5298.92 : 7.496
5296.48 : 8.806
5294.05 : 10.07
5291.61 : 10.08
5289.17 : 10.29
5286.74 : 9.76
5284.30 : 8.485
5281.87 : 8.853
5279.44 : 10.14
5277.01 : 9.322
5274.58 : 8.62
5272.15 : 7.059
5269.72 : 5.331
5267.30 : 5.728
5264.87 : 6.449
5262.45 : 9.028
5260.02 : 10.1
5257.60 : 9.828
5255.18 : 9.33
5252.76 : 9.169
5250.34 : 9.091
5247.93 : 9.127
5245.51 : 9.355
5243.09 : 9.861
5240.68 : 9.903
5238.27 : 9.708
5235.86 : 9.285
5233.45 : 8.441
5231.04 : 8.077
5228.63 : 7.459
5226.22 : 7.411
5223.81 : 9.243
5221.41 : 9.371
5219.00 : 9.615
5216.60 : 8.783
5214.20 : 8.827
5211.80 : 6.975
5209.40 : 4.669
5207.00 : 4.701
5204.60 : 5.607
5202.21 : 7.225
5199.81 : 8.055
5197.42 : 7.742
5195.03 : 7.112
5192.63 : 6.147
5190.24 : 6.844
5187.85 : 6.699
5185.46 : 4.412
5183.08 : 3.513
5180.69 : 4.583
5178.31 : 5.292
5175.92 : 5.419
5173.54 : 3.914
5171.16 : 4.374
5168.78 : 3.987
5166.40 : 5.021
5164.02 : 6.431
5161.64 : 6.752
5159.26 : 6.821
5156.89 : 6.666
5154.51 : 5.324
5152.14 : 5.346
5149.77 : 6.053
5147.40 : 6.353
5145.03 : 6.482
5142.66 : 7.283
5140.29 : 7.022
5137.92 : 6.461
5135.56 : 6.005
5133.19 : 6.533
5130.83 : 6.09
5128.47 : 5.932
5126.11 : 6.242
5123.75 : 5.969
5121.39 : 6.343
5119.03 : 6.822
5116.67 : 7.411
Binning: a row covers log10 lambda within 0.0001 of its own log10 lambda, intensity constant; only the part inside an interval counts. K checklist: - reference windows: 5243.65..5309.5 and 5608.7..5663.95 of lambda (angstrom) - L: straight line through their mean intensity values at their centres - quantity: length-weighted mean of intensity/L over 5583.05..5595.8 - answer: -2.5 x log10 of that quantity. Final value 0.13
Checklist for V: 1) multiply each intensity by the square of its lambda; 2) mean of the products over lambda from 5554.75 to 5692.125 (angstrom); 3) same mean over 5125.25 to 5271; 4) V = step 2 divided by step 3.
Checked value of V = 1.8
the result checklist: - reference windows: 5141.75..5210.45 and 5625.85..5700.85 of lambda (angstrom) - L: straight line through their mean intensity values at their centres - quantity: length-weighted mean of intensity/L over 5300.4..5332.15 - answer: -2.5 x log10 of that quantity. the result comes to -0.244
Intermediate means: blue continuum 5.82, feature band 9.21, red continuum 11.2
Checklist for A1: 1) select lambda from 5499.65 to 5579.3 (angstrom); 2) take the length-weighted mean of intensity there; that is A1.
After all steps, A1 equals 10.3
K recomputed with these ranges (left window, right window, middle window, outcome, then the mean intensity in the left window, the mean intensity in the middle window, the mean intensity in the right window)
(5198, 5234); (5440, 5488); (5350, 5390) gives -0.146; 7.62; 10.3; 9.81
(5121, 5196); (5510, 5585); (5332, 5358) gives -0.178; 5.85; 9.45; 10.4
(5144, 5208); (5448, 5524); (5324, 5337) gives -0.034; 5.81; 8.09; 9.87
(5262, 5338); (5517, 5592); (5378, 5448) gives -0.046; 8.81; 9.88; 10.3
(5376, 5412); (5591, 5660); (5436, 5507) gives 0.014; 9.7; 9.89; 10.7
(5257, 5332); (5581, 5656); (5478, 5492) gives 0.036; 8.87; 9.53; 10.5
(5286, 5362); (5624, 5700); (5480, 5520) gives 0.050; 9.42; 9.88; 11.2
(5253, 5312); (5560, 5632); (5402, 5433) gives -0.018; 8.88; 9.53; 10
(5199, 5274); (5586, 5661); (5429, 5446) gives -0.083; 8.16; 10.1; 10.5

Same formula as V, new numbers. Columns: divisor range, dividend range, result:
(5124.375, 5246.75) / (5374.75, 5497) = 1.59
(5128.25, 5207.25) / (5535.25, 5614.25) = 2.00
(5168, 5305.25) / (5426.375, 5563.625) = 1.43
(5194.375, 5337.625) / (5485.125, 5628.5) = 1.32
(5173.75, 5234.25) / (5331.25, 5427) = 1.51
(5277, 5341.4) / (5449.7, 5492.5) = 1.12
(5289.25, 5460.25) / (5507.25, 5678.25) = 1.19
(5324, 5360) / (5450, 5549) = 1.17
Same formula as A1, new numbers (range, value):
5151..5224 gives 6.27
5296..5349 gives 9.02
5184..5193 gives 5.94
